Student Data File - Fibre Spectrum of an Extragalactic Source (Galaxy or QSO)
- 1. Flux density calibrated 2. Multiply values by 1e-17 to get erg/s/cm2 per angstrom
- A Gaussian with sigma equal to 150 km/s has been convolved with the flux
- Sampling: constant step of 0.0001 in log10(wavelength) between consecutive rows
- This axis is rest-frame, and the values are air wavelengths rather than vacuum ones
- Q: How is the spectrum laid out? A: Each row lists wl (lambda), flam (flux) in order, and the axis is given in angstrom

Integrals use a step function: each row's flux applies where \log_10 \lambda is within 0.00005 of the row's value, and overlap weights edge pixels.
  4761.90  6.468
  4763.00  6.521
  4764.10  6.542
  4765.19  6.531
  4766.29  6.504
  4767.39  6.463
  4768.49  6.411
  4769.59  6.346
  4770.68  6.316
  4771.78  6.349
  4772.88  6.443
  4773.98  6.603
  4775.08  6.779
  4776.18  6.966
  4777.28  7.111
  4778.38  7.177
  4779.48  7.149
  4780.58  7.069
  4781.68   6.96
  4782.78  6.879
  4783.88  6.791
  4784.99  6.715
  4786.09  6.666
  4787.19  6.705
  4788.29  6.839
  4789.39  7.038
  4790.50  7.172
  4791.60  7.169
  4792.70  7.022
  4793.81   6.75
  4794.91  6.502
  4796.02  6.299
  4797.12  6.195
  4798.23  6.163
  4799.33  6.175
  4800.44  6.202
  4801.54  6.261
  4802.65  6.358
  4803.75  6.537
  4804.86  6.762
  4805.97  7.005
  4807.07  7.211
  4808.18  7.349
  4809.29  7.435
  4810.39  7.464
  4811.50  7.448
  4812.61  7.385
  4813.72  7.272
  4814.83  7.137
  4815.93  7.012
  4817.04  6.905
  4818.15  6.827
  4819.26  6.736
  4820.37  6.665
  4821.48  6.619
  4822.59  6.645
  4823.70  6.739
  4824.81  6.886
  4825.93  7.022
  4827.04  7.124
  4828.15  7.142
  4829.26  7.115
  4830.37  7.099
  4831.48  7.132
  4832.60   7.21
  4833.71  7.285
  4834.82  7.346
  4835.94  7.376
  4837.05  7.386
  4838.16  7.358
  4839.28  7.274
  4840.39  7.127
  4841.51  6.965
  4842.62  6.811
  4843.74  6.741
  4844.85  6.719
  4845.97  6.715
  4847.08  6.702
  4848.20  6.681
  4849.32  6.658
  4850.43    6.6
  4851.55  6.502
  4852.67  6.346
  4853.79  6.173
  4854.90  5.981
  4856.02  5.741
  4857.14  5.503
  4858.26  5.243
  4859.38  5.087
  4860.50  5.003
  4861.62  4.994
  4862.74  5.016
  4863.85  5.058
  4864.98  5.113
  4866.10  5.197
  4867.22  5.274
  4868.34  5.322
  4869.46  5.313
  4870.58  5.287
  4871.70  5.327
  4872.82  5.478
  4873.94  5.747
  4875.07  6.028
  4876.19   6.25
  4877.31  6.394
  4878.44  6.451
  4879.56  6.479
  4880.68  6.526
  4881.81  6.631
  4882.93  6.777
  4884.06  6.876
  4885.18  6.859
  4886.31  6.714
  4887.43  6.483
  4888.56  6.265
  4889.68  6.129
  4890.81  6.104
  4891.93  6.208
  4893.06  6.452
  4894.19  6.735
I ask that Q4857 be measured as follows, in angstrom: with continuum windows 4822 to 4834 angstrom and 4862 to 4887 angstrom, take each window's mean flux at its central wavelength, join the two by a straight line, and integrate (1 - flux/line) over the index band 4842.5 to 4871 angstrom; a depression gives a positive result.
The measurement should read 2.37 angstrom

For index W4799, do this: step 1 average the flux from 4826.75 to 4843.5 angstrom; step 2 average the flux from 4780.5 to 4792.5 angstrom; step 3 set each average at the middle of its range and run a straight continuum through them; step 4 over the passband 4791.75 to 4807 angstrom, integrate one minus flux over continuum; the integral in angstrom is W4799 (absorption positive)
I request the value 1.0 angstrom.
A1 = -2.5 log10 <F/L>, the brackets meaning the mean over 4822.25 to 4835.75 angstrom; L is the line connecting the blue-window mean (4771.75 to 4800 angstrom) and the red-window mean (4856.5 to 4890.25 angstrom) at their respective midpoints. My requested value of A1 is -0.13 mag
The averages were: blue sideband 6.76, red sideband 5.83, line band 7.07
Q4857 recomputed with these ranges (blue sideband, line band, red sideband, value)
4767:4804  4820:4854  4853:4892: -4.00 angstrom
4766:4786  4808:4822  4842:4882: -1.61 angstrom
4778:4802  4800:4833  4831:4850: -0.37 angstrom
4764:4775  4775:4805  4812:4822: -0.25 angstrom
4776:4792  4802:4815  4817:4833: -0.32 angstrom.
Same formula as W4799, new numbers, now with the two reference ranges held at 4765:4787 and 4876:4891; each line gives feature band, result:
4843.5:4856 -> 0.16 angstrom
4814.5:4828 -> -0.48 angstrom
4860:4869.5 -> 2.05 angstrom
